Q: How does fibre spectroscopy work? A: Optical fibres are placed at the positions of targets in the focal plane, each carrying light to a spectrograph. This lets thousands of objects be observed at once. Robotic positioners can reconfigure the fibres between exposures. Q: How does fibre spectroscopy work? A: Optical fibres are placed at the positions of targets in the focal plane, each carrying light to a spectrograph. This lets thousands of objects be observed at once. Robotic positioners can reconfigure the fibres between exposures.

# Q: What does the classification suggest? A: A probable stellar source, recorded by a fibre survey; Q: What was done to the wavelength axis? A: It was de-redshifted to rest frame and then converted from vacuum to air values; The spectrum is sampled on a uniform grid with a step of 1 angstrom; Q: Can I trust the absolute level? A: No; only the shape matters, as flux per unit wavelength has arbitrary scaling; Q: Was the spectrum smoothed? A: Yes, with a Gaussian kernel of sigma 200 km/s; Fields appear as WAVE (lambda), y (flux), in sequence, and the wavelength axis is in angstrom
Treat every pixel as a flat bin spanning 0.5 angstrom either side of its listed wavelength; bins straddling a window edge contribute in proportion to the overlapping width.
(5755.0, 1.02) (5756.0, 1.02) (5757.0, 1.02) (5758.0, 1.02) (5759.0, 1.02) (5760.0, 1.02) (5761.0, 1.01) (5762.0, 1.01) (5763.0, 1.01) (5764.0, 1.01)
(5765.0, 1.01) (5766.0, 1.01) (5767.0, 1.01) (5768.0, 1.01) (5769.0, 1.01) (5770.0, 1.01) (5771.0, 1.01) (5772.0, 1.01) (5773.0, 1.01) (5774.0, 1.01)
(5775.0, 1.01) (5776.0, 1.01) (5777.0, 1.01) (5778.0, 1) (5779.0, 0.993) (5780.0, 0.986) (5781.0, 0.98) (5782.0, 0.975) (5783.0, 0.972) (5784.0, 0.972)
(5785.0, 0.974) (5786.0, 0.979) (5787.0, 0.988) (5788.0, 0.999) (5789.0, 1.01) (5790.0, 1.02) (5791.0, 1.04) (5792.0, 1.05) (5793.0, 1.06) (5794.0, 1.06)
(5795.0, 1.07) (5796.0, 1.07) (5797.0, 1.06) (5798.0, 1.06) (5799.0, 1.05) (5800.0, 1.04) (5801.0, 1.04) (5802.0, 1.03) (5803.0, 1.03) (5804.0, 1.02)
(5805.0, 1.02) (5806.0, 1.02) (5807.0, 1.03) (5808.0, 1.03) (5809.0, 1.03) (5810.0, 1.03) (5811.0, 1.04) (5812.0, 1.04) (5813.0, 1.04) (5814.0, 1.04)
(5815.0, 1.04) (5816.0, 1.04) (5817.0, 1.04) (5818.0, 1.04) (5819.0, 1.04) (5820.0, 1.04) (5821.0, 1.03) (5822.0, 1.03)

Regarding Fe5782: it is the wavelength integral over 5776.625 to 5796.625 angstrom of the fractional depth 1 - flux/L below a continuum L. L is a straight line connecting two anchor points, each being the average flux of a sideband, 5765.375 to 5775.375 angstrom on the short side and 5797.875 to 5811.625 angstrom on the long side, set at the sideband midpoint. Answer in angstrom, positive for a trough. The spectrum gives 0.2 angstrom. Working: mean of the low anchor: 1.01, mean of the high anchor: 1.03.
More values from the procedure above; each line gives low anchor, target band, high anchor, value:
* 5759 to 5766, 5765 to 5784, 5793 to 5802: 0.5 angstrom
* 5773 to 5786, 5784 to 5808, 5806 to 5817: -0.4 angstrom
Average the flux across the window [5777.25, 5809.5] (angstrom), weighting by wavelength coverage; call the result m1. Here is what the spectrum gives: 1.02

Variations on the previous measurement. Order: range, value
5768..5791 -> 0.998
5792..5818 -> 1.04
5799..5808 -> 1.03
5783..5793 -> 1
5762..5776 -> 1.01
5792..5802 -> 1.06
